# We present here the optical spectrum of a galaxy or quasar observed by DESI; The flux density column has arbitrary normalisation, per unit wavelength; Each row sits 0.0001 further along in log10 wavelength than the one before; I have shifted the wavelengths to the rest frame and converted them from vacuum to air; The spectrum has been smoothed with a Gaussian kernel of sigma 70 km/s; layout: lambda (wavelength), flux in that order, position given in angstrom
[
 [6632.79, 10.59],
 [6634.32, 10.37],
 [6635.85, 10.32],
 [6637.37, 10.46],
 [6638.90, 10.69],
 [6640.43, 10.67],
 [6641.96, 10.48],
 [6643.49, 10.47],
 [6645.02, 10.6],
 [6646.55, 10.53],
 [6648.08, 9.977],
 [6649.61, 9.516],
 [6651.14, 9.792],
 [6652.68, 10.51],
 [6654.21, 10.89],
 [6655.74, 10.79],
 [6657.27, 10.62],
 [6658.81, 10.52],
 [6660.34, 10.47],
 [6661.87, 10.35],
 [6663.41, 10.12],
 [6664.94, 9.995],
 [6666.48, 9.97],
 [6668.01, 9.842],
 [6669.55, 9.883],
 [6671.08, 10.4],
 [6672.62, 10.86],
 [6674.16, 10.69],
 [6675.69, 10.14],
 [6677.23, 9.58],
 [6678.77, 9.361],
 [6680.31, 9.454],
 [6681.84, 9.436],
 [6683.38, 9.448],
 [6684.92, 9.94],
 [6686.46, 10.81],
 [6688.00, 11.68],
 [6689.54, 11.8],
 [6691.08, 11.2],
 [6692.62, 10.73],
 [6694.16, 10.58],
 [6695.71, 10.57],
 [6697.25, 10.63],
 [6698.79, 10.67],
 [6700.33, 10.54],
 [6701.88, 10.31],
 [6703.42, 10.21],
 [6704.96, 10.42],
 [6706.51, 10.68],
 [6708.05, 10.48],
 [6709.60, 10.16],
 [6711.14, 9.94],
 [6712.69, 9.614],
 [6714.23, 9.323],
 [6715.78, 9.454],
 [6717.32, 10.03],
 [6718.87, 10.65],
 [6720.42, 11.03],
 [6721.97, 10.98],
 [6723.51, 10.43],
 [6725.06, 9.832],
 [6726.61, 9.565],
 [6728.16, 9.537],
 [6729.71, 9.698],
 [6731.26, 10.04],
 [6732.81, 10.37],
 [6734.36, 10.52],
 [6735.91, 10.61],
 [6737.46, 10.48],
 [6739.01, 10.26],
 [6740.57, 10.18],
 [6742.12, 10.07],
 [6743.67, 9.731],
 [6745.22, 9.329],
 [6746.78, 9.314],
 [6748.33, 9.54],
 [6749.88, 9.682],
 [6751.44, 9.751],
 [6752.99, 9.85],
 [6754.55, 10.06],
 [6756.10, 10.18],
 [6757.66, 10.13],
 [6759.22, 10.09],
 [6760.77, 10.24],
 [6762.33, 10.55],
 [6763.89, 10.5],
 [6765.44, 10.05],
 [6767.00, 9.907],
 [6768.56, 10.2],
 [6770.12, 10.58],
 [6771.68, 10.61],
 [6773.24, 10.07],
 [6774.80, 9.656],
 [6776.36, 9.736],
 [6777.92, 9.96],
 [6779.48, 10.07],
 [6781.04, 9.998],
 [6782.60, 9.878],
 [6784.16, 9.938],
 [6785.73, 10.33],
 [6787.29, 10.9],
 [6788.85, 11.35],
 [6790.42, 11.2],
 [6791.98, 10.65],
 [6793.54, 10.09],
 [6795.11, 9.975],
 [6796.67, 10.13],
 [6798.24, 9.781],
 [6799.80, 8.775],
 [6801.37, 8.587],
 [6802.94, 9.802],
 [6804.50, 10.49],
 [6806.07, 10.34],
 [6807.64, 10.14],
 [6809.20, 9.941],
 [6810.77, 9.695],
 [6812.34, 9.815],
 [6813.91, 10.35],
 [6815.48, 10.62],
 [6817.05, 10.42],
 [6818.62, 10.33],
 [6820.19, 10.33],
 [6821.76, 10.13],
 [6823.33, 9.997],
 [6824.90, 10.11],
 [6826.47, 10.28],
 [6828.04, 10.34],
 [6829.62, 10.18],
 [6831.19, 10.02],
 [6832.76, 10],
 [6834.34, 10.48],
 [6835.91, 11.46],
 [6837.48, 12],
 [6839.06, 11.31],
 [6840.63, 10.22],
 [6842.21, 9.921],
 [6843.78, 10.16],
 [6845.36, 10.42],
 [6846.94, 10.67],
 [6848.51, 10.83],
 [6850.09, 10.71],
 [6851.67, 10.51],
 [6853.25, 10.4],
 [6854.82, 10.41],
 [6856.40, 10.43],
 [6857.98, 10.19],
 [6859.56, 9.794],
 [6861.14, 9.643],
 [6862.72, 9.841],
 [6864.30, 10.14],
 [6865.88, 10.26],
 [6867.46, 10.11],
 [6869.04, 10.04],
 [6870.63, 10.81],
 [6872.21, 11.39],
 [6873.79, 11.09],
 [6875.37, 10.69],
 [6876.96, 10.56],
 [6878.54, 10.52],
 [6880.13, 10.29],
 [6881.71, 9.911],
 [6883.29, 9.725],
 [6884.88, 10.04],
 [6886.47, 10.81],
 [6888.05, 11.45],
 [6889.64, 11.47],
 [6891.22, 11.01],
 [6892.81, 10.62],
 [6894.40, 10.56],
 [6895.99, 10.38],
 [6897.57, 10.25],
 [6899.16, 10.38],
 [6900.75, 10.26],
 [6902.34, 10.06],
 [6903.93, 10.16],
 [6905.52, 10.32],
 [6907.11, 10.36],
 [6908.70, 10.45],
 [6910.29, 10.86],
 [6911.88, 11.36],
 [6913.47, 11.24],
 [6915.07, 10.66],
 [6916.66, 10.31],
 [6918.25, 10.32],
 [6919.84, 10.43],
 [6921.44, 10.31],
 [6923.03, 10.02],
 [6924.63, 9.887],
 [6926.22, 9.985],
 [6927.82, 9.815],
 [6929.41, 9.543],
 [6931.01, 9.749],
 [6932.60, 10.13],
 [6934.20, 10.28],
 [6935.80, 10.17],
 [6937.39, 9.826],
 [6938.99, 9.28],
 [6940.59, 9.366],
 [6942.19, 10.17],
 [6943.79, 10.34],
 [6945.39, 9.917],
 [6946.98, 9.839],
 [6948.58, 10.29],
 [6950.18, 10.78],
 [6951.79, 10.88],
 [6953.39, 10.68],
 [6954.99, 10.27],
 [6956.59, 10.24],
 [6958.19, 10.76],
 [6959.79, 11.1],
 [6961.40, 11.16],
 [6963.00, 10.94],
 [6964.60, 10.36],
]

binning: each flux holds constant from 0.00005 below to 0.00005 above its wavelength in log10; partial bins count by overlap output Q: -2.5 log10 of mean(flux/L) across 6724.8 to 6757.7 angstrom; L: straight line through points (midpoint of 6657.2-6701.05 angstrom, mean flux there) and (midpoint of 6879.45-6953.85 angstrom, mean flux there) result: 0.043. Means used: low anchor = 10.4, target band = 9.94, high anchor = 10.3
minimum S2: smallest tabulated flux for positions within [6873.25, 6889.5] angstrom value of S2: 9.725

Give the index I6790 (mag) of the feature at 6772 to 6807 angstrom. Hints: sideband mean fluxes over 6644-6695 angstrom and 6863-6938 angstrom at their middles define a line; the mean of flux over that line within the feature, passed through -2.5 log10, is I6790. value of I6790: 0.03 mag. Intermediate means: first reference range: 10.3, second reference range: 10.4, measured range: 10.1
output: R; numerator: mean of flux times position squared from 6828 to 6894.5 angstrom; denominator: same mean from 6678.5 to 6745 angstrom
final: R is 1.1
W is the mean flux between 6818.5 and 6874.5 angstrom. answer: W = 10.4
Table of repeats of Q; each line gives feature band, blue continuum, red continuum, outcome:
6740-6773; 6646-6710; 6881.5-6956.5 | 0.033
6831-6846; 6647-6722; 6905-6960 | -0.035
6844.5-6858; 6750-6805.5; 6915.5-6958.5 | -0.042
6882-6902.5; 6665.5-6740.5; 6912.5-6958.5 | -0.035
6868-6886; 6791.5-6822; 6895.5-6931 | -0.025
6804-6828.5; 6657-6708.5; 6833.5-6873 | 0.027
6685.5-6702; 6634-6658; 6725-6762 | -0.069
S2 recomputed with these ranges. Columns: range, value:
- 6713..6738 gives 9.323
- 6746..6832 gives 8.587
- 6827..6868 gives 9.643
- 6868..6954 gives 9.28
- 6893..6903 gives 10.06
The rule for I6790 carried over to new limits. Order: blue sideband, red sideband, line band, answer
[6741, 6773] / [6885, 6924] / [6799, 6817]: 0.035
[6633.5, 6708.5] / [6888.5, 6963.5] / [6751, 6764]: 0.025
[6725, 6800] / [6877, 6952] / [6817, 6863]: -0.020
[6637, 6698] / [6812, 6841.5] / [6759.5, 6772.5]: 0.010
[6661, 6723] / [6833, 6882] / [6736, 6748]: 0.045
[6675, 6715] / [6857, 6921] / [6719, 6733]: 0.016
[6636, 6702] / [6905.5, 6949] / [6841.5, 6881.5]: -0.016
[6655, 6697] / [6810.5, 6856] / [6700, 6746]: 0.024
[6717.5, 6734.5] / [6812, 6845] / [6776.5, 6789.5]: 0.006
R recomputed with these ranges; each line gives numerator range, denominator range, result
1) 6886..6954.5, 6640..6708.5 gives 1.07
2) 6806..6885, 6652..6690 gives 1.06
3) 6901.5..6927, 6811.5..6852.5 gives 1.02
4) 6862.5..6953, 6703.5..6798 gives 1.07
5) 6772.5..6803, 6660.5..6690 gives 1.02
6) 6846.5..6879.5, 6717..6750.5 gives 1.07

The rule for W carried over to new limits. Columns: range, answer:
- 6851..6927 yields 10.4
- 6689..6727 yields 10.4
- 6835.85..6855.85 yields 10.7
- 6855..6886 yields 10.3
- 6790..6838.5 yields 10.2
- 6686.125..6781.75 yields 10.2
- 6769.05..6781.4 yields 10.1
